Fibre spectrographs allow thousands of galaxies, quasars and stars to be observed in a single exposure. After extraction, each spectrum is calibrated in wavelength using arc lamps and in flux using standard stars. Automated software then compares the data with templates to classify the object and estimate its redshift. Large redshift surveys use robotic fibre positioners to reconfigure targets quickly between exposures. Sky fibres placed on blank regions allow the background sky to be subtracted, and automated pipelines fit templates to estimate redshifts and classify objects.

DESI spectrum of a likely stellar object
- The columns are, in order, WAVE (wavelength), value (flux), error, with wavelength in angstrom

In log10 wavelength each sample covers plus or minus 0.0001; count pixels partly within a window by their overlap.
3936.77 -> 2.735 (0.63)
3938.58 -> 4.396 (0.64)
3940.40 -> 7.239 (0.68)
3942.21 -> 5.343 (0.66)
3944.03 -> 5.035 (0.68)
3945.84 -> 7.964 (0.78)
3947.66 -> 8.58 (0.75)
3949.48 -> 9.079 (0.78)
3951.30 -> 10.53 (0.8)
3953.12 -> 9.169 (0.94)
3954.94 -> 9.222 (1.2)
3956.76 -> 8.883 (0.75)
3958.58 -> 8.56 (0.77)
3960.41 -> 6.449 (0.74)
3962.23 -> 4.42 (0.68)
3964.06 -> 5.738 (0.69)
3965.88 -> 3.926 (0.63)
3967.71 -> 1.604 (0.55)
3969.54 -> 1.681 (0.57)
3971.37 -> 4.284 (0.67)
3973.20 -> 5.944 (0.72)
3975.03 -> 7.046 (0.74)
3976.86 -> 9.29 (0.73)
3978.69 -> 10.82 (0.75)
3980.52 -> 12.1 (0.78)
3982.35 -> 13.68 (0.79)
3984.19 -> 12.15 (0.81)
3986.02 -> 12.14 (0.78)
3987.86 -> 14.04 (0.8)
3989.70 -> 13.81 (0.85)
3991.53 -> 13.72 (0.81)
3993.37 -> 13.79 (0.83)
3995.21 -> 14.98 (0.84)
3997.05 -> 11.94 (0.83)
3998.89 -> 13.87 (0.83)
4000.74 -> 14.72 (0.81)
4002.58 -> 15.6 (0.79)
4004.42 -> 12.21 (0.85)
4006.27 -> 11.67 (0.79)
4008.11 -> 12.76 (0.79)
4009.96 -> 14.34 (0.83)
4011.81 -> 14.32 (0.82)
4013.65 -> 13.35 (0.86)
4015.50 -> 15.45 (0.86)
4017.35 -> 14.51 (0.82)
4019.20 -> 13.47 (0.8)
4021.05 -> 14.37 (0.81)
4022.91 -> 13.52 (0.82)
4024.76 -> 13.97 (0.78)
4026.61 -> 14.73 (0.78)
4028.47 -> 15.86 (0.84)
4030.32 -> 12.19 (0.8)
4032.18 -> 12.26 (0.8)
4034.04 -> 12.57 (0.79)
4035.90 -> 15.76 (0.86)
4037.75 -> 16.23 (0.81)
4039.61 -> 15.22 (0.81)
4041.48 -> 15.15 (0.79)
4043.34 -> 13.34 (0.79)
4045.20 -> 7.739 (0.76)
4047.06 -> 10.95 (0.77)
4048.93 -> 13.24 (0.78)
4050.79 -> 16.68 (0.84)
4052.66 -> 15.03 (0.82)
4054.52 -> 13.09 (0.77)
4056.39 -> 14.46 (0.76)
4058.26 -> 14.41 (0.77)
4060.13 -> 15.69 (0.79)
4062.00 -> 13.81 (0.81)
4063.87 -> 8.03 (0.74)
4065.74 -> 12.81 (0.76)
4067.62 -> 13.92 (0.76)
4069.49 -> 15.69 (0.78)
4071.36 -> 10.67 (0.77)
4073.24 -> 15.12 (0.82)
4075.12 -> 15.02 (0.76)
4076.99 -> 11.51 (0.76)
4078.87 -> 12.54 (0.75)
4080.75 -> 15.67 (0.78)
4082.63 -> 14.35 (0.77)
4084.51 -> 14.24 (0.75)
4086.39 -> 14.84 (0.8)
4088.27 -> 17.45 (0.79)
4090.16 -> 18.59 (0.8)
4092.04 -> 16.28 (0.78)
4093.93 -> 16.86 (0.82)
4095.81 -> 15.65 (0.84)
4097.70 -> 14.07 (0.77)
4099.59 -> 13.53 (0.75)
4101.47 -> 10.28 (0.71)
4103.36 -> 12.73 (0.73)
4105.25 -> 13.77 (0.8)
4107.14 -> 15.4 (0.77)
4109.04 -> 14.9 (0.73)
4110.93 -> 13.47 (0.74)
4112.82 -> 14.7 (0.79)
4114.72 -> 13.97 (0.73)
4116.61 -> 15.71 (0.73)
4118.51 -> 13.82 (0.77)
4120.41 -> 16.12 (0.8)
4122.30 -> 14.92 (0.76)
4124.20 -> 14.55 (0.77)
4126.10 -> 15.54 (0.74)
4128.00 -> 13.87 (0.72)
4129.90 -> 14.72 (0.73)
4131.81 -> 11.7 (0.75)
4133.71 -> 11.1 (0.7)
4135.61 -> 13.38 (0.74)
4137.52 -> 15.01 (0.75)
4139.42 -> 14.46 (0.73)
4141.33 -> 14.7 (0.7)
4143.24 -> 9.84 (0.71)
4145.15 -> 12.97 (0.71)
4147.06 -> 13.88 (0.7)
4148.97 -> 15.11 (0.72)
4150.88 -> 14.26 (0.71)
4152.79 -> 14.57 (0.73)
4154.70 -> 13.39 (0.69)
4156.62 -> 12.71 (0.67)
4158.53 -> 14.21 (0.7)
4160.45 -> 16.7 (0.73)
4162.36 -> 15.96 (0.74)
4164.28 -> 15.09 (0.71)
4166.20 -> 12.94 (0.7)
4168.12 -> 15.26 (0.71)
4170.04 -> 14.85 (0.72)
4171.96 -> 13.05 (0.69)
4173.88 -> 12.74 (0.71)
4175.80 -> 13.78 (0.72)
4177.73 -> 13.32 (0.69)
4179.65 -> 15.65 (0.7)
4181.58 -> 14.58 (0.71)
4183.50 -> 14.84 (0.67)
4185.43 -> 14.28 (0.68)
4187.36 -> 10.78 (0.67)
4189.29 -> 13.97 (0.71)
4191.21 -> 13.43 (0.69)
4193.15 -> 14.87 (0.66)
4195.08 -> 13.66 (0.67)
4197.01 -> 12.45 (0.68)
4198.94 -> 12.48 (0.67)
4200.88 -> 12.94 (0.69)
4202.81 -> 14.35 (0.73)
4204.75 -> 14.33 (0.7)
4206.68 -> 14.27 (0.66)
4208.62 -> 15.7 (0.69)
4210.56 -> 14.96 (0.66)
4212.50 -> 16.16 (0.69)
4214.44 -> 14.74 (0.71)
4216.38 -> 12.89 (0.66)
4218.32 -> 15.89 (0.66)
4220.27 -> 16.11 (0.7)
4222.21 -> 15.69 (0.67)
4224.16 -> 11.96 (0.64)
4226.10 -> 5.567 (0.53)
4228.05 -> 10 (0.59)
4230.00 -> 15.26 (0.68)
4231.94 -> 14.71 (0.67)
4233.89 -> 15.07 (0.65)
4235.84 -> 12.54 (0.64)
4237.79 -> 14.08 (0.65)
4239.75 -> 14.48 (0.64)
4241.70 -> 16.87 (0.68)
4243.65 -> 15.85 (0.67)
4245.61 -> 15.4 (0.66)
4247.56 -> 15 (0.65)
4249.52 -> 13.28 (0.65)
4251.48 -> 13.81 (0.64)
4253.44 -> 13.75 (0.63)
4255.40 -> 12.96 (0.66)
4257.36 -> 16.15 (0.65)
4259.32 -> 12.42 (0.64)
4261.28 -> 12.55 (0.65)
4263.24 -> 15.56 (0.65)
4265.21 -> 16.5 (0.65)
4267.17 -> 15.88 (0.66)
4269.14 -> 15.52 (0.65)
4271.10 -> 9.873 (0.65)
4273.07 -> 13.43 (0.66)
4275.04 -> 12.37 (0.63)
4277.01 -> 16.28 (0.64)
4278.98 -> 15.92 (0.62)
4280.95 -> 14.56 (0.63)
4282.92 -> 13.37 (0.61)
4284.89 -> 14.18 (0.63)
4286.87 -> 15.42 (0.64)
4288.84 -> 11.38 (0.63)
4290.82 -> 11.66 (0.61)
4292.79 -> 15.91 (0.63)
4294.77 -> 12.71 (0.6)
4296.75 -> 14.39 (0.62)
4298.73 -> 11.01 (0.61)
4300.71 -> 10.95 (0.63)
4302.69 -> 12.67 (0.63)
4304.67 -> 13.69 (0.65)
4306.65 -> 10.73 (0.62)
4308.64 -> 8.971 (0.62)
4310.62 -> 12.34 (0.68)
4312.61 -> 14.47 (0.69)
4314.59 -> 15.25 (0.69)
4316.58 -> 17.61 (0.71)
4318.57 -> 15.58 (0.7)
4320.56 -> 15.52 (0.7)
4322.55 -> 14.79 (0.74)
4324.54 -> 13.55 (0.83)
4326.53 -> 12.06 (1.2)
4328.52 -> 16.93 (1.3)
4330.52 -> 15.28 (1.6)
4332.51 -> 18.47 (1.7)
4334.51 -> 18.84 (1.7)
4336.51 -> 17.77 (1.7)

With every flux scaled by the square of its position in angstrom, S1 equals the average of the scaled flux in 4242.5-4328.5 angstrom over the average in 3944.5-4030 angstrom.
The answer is 1.46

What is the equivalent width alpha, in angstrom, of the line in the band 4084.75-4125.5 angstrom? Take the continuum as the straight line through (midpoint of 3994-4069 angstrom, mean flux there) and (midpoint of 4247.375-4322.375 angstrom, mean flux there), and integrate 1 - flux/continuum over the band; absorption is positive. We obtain -3.3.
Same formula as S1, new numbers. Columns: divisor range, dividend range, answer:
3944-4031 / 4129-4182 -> 1.38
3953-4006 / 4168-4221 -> 1.58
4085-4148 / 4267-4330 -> 1.04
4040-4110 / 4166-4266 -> 1.07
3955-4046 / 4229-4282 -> 1.40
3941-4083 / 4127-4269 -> 1.30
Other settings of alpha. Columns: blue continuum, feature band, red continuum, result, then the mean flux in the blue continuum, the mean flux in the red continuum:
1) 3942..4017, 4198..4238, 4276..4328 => -3.19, 10.2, 13.7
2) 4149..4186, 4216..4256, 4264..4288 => 1.42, 14.3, 14.4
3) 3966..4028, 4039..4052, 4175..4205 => -0.84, 11.9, 13.7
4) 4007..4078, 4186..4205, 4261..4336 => 0.90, 13.7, 14.1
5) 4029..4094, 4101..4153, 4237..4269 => 1.13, 14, 14.7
